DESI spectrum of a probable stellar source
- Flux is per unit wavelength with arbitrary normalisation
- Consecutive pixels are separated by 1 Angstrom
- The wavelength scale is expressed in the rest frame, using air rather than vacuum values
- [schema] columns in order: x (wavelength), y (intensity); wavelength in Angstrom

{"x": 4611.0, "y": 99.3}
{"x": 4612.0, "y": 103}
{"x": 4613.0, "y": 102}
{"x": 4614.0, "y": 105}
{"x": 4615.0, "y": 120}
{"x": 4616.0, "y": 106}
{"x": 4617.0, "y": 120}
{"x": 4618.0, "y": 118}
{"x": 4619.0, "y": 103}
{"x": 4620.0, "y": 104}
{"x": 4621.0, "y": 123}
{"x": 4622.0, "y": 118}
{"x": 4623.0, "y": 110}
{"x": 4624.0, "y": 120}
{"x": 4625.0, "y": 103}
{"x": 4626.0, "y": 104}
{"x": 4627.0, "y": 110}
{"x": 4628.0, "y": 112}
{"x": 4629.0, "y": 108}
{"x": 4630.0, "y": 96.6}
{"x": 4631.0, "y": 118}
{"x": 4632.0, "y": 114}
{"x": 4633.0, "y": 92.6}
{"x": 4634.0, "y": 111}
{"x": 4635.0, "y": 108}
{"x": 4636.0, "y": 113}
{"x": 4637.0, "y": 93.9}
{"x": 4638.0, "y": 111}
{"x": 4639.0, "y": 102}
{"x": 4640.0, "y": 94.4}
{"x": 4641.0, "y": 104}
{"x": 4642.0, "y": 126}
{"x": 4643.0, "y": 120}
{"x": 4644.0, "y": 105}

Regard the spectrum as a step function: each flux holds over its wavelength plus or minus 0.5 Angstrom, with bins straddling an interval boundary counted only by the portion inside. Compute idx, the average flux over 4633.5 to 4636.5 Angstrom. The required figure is 111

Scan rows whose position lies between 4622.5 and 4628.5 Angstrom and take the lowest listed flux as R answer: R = 103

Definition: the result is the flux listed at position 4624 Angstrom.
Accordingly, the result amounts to 120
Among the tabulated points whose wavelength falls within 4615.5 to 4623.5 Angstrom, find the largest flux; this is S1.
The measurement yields 123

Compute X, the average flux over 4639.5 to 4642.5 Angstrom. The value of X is 108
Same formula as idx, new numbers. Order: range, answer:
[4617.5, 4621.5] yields 112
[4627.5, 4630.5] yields 106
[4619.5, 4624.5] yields 115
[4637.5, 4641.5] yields 103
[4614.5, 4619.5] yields 113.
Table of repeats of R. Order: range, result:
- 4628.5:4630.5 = 96.6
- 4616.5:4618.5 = 118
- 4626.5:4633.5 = 92.6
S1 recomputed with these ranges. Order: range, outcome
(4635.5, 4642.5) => 126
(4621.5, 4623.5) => 118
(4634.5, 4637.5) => 113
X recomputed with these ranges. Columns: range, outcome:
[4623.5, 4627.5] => 109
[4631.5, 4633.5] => 103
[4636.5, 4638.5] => 102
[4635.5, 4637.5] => 103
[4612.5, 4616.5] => 108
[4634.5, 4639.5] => 106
